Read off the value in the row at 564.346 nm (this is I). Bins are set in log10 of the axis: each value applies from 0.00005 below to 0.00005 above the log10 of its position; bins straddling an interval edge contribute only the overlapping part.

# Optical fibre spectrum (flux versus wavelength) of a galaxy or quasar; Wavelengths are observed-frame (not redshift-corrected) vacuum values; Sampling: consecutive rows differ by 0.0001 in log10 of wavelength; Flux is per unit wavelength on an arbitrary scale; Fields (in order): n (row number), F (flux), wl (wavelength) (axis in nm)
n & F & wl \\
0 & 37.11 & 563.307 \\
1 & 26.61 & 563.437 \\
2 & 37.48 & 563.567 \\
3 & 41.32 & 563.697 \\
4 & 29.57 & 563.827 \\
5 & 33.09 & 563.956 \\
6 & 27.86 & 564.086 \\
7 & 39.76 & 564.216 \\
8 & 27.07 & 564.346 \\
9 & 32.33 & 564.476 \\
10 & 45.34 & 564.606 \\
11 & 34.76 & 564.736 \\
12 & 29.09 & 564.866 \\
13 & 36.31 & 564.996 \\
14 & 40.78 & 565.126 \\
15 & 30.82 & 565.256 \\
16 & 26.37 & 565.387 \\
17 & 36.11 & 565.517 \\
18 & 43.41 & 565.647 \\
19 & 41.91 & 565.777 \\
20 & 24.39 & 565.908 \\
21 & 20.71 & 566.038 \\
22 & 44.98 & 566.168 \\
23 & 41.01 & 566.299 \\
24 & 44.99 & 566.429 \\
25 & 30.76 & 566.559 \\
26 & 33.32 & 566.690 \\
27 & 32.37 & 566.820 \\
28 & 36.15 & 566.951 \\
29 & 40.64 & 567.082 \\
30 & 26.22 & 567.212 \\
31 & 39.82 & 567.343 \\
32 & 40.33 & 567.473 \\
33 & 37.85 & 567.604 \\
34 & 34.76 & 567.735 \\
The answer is 27.07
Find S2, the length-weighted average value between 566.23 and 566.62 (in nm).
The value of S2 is 39.1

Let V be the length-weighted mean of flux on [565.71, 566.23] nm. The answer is 33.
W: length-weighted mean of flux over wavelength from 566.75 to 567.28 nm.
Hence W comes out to 33.9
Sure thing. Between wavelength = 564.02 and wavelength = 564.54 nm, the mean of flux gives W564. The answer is 31.7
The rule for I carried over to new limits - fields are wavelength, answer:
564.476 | 32.33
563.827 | 29.57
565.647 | 43.41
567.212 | 26.22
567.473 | 40.33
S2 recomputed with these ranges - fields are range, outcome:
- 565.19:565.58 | 31.1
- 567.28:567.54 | 40.1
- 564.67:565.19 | 35.3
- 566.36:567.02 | 35.6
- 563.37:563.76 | 35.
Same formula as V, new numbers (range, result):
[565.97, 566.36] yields 35.4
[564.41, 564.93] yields 35.4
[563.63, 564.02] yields 34.7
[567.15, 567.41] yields 33.2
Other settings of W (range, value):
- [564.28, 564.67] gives 34.9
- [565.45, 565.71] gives 39.7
